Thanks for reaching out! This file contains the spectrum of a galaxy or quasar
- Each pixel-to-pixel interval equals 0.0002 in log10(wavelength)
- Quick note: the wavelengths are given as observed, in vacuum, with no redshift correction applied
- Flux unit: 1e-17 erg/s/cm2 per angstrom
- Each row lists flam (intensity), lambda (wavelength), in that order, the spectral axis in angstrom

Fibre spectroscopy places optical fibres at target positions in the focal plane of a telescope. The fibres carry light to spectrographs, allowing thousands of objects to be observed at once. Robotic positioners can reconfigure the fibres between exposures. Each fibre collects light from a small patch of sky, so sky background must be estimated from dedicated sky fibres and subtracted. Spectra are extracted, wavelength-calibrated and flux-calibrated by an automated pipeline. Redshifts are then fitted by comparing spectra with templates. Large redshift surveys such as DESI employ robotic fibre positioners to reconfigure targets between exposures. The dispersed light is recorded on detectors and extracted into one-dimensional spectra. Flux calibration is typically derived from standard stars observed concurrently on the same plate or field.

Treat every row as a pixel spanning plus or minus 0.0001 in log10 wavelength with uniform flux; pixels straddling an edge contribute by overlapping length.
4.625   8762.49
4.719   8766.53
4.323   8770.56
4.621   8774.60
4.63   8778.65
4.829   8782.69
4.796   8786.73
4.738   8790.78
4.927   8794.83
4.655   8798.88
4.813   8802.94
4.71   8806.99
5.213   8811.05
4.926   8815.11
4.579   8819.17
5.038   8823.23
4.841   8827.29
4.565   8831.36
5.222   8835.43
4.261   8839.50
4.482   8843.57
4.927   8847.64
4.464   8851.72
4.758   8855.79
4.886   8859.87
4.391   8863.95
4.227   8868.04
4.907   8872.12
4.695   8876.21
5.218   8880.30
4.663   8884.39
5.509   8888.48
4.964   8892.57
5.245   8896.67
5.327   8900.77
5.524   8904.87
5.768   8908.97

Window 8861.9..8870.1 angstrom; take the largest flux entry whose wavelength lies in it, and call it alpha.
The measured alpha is 4.391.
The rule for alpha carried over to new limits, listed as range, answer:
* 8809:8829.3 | 5.213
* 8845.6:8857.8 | 4.927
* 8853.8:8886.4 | 5.218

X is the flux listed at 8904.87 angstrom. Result 5.524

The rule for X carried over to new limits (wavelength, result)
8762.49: 4.625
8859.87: 4.886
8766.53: 4.719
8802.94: 4.813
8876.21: 4.695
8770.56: 4.323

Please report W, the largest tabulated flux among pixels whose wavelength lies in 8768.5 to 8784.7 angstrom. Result 4.829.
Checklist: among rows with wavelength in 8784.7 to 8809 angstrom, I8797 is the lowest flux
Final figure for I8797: 4.655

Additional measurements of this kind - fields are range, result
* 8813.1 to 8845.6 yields 4.261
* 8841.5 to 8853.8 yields 4.464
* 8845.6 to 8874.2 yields 4.227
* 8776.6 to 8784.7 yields 4.63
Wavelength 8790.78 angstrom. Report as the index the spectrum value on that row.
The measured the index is 4.738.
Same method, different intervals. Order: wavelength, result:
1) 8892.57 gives 4.964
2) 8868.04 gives 4.227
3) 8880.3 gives 5.218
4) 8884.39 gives 4.663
